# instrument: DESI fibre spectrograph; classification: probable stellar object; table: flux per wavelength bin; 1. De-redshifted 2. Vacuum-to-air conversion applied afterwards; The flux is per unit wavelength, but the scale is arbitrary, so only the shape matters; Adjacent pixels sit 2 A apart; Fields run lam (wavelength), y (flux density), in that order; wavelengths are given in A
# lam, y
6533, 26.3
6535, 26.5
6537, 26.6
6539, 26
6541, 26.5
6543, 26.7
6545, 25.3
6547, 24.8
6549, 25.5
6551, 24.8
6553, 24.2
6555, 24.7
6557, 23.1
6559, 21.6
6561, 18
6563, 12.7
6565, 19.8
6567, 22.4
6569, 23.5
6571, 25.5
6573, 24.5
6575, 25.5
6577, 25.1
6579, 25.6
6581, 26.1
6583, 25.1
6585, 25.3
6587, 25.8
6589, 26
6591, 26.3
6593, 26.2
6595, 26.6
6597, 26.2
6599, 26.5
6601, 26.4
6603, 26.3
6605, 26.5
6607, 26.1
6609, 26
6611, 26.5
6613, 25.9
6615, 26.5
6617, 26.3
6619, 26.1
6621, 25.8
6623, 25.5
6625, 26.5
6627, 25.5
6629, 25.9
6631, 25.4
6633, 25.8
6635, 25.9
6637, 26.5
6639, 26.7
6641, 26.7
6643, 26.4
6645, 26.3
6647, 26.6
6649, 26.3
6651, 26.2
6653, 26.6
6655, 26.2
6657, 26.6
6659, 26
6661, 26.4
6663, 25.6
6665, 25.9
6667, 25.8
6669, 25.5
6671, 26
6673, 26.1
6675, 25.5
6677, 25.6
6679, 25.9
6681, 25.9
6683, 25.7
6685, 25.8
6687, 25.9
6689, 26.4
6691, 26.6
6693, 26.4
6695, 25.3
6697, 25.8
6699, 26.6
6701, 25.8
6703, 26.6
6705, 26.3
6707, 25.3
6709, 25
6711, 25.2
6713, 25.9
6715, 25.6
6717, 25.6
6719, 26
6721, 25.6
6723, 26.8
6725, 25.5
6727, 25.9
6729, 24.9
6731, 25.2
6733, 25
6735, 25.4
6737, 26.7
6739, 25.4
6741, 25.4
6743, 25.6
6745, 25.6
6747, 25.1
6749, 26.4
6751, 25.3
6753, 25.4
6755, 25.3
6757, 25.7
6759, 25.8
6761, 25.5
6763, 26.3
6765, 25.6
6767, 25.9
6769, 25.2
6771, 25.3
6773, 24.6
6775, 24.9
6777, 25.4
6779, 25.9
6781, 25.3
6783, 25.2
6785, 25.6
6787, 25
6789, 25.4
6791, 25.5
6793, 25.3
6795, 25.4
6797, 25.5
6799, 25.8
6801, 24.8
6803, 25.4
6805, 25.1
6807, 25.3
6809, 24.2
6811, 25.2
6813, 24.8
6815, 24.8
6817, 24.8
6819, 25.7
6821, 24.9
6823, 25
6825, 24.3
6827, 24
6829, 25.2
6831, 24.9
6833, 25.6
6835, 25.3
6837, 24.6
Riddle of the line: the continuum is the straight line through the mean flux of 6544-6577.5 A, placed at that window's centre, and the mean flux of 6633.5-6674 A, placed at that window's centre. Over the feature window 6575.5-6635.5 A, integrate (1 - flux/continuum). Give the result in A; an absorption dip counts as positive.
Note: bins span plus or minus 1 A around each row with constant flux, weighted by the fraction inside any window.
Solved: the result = -3.60 A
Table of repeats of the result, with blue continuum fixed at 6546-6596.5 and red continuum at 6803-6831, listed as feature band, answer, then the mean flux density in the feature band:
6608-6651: -3.5 A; 26.1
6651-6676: -1.8 A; 26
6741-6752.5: -0.4 A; 25.6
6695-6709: -0.8 A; 25.9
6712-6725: -0.7 A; 25.9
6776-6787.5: -0.3 A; 25.4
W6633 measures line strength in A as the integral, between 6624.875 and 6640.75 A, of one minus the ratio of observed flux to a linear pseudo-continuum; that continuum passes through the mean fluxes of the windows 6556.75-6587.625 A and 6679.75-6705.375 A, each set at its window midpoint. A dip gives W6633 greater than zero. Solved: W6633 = -0.9 A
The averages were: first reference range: 23.1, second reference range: 26.1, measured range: 26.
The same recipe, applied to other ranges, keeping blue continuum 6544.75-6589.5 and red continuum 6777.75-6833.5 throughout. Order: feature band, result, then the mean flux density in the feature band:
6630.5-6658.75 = -2.6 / 26.3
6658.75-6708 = -3.2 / 25.9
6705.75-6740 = -1.4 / 25.6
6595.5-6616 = -2.1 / 26.3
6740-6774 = -1.0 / 25.5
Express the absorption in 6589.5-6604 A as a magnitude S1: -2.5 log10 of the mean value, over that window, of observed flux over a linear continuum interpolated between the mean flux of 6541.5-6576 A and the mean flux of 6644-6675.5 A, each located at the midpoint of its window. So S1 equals -0.09 mag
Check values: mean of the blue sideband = 23.1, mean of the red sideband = 26.1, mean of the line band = 26.3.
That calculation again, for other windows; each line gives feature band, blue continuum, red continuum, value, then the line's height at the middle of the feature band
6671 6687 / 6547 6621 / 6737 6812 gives -0.03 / 25.1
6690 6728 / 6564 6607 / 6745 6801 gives -0.02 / 25.4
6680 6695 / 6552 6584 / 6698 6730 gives -0.03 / 25.3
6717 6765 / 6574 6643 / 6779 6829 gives -0.01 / 25.4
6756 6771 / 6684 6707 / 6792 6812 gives -0.01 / 25.5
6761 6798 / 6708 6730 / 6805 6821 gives -0.01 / 25.2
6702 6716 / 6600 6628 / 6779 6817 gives 0.00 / 25.7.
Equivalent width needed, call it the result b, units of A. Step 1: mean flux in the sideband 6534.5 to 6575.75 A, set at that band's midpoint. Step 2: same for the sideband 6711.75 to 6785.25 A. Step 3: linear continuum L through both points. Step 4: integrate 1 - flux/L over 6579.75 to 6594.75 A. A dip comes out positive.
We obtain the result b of -1.2 A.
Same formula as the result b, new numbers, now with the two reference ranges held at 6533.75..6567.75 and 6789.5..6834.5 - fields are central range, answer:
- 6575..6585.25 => -0.8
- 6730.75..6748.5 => -0.6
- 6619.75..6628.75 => -0.7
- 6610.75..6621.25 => -1.0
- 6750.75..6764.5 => -0.5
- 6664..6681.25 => -1.1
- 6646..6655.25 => -0.9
